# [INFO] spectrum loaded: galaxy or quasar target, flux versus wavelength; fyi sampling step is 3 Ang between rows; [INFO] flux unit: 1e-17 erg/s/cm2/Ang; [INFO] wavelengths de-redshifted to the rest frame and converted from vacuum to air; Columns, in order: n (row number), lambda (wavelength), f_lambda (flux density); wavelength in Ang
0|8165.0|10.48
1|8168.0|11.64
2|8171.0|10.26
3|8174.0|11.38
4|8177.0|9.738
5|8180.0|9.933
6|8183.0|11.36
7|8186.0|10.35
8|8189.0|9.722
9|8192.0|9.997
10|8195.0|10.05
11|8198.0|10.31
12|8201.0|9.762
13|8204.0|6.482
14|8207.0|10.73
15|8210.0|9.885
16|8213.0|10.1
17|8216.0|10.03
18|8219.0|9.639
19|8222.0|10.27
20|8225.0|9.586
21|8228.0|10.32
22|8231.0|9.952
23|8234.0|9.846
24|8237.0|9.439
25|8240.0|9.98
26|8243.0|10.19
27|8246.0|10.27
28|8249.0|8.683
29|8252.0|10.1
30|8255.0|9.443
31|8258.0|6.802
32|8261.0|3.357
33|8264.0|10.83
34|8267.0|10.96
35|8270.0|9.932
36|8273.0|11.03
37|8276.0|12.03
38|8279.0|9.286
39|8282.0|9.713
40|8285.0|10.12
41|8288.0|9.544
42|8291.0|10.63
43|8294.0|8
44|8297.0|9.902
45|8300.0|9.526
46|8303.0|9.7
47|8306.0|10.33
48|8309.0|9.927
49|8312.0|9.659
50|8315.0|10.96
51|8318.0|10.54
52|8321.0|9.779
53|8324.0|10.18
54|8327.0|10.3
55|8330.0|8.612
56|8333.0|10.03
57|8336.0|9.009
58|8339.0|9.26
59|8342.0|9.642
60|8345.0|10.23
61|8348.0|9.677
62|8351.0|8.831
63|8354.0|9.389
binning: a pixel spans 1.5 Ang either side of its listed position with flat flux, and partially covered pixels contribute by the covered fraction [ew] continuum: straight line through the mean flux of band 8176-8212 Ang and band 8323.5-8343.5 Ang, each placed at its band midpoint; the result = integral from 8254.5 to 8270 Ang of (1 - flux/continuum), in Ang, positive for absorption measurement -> 2.1 Ang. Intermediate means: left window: 9.86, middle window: 8.36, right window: 9.55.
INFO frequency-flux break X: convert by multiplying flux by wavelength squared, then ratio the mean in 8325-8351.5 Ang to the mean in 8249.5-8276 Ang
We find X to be 1.06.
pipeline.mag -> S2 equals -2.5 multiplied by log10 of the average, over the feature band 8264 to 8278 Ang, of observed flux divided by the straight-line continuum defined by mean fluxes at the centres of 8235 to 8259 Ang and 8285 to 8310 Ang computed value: -0.14 mag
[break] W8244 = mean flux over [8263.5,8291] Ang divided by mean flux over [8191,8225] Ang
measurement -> 1.1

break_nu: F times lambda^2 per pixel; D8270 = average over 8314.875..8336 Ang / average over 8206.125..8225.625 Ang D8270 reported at 1.0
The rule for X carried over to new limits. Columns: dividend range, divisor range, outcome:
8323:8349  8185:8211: 1.03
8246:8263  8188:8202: 0.81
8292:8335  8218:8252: 1.02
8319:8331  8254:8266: 1.30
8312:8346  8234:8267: 1.11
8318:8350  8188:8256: 1.02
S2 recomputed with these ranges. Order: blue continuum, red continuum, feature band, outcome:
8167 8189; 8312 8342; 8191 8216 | 0.083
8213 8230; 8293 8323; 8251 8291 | 0.045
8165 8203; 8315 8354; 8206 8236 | 0.018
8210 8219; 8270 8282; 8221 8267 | 0.102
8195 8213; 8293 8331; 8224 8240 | -0.026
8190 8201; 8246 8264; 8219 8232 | -0.102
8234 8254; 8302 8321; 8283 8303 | 0.047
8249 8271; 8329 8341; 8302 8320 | -0.122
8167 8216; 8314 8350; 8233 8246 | 0.009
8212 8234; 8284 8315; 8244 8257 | 0.041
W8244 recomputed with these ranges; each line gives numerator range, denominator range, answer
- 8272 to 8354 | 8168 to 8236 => 0.98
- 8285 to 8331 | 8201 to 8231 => 1.02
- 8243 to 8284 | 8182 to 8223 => 0.96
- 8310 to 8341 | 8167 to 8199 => 0.94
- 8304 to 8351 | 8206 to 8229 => 0.98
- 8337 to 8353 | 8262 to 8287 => 0.92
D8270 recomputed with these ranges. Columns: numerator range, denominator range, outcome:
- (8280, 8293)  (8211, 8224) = 1.01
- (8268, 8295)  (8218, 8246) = 1.03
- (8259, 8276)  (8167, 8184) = 0.90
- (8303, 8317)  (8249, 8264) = 1.31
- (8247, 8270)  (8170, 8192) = 0.86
